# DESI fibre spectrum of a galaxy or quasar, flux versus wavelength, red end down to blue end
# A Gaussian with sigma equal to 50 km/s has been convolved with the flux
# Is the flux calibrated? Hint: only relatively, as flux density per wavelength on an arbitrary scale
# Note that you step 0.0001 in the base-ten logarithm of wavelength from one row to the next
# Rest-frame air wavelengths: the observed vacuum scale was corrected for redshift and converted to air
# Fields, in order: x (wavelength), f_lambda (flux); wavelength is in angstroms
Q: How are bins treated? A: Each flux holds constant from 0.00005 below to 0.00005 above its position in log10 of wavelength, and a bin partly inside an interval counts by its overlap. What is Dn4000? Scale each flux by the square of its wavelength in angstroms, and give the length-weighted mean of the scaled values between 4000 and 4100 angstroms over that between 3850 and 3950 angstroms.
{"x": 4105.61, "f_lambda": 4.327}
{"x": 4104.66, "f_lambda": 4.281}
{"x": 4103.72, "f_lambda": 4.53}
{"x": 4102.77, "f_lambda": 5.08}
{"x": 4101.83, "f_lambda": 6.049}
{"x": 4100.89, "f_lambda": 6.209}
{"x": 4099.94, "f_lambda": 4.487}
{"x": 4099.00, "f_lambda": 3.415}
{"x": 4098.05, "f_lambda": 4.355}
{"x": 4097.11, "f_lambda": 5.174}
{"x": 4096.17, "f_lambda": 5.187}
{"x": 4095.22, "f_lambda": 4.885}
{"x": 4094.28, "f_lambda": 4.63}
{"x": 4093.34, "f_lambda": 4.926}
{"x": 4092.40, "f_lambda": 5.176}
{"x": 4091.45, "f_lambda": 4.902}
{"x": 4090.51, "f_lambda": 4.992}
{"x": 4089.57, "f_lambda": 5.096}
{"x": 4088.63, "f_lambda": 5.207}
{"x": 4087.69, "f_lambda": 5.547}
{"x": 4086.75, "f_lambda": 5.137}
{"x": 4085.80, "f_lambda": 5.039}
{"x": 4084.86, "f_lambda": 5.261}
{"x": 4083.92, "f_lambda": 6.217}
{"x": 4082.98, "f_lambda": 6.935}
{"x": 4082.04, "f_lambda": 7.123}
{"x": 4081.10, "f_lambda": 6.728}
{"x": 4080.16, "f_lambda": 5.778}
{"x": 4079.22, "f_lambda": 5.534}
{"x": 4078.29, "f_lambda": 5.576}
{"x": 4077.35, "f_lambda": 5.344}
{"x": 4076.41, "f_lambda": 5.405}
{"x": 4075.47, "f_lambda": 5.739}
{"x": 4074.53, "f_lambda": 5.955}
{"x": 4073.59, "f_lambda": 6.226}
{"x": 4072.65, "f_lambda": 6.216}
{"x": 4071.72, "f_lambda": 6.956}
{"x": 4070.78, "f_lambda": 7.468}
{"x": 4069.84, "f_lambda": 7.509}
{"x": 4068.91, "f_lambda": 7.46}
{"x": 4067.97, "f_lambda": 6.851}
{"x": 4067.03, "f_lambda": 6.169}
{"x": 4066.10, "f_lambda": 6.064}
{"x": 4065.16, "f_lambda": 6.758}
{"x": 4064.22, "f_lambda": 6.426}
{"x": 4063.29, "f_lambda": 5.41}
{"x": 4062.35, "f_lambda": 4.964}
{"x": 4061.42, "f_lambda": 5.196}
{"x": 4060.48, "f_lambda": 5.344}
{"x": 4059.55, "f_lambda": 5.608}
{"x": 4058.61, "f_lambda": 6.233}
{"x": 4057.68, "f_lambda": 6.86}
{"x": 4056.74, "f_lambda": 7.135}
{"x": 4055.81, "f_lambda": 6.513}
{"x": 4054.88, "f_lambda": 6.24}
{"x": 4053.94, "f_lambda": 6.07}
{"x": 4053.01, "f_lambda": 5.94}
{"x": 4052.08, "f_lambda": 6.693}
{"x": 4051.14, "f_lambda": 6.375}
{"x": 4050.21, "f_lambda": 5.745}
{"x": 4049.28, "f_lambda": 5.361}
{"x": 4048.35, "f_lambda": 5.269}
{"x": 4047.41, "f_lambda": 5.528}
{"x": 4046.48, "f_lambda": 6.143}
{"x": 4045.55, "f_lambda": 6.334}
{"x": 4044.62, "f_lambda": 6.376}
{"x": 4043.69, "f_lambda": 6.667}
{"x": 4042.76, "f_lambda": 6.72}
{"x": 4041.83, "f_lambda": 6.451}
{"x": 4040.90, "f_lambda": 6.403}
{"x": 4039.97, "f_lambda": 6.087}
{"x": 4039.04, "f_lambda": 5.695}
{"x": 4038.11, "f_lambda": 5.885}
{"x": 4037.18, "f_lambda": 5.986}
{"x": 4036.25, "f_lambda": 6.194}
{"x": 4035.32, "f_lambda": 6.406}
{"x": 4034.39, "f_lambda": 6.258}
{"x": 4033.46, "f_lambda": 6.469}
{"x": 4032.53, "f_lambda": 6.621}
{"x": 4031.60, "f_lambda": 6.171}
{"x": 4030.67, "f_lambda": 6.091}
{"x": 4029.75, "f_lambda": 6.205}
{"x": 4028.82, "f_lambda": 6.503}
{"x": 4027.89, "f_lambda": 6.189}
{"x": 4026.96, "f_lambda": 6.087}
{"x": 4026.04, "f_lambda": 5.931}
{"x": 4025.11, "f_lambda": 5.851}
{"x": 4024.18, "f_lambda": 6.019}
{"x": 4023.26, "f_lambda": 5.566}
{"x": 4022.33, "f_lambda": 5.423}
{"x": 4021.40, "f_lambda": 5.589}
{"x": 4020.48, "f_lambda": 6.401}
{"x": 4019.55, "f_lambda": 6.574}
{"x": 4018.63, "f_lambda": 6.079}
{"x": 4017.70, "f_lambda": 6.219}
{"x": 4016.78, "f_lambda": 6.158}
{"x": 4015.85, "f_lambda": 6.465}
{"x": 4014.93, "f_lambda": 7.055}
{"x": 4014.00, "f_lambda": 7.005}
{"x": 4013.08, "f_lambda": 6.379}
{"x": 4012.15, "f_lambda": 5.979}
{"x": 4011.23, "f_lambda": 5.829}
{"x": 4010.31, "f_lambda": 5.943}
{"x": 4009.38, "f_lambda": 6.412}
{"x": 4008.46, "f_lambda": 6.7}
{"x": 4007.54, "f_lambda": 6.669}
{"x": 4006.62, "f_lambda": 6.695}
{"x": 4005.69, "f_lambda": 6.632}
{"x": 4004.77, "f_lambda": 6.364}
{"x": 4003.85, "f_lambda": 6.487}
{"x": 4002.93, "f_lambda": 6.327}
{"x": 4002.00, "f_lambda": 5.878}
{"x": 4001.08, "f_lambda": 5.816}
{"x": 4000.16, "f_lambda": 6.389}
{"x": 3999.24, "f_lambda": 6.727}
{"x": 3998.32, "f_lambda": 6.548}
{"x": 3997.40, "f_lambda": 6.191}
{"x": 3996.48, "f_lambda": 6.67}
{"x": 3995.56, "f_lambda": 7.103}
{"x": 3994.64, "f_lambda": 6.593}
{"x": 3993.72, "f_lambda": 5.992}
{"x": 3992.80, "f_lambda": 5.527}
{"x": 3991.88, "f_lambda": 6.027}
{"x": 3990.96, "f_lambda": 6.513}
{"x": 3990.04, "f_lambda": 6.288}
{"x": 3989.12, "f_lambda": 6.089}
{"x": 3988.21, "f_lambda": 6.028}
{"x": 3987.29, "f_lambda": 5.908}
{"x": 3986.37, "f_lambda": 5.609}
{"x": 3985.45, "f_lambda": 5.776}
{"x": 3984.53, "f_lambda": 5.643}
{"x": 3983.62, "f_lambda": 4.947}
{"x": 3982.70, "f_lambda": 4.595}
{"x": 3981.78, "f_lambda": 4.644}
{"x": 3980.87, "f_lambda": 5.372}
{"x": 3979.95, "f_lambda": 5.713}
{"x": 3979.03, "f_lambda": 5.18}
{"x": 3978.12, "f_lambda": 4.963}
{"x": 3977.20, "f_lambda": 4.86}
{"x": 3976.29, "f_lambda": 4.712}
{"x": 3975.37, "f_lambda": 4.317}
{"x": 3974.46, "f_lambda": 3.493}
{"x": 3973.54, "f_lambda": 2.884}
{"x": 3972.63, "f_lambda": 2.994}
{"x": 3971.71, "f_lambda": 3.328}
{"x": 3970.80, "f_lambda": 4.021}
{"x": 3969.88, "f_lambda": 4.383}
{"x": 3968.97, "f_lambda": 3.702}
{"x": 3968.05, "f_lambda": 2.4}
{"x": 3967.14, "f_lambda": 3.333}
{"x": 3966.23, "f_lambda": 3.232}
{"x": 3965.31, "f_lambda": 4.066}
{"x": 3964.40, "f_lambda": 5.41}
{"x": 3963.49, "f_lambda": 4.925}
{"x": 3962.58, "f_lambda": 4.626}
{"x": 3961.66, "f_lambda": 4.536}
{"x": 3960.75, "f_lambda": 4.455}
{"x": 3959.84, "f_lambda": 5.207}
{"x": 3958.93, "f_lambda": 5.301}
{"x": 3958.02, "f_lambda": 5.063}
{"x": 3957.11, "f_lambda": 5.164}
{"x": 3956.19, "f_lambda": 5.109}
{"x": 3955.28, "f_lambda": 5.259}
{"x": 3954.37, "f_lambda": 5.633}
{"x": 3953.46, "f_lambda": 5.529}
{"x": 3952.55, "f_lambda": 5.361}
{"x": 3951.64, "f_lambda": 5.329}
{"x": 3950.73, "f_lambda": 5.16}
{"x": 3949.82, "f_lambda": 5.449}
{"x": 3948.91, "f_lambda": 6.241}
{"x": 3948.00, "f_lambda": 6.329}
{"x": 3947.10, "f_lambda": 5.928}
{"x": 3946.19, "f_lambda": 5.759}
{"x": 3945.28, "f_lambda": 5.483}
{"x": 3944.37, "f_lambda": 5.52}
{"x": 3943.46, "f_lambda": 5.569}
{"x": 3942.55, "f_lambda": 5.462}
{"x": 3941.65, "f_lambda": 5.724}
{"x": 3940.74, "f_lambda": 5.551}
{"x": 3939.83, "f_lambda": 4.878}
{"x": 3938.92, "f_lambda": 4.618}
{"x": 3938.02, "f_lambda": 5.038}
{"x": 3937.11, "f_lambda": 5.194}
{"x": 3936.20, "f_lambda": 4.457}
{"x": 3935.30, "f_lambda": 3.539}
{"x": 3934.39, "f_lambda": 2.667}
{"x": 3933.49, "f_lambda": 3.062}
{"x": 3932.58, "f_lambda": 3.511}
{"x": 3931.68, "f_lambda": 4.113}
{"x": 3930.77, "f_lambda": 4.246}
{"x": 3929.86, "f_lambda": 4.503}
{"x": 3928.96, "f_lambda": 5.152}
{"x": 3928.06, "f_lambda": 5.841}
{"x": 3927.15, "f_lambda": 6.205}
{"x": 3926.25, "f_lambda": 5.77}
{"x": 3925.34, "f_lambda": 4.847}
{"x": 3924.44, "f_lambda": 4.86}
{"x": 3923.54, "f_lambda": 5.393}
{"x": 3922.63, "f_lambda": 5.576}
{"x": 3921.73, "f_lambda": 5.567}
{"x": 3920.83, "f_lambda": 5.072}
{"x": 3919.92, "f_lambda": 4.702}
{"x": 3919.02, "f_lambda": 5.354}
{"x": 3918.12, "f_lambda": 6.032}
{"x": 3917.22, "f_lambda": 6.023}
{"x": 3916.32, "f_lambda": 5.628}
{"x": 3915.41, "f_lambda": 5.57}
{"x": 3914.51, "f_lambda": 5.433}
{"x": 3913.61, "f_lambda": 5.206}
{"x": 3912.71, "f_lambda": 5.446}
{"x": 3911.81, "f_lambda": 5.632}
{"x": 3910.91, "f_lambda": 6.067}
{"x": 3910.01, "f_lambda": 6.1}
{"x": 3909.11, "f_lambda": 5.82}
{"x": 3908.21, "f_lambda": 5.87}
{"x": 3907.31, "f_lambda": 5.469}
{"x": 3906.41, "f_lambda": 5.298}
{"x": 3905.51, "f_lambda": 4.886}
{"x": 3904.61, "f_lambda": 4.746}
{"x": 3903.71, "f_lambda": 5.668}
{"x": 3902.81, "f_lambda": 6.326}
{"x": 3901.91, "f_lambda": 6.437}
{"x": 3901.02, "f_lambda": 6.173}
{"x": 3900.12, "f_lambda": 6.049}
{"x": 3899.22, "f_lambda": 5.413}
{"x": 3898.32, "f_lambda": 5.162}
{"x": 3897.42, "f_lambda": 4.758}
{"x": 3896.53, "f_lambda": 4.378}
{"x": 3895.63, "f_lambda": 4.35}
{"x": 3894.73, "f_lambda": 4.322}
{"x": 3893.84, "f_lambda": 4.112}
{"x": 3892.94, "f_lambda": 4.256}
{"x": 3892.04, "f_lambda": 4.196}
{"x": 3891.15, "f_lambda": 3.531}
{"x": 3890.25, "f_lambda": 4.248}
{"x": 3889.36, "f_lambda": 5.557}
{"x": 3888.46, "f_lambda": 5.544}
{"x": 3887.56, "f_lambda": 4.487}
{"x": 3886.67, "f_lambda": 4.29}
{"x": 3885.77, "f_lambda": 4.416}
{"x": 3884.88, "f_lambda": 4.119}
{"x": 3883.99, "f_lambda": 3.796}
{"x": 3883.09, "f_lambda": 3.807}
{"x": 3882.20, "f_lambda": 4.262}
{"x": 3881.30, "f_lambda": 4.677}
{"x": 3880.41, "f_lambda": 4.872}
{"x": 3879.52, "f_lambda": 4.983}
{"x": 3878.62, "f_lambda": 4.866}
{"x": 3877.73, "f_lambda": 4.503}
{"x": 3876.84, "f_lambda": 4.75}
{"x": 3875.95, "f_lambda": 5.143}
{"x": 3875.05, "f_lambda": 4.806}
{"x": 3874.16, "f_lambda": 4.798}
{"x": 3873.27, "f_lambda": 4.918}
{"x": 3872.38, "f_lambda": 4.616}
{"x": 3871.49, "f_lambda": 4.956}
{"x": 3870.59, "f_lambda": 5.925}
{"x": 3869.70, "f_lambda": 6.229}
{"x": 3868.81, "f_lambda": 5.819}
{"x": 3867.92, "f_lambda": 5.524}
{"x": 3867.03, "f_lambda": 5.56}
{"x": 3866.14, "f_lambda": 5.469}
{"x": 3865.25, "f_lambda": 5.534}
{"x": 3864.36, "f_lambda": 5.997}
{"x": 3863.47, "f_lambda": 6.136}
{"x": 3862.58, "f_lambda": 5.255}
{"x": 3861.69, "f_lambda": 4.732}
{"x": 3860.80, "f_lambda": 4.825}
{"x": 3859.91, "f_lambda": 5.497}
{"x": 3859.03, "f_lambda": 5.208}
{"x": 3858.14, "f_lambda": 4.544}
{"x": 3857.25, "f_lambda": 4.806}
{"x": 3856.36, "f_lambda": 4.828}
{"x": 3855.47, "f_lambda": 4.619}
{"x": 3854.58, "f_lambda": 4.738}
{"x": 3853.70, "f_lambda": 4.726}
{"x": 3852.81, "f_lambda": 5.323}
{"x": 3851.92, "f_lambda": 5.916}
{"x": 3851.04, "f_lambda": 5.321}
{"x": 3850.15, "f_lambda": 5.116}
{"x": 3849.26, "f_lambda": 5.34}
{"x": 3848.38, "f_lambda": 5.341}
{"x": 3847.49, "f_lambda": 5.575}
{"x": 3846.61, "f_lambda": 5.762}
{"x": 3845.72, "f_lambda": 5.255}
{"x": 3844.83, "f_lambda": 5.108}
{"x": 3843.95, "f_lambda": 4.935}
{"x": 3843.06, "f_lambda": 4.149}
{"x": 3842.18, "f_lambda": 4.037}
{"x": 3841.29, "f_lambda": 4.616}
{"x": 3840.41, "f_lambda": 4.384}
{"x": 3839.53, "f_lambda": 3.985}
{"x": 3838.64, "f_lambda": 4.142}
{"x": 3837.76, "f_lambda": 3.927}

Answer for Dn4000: 1.27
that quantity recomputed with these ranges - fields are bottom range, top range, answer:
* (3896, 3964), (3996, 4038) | 1.25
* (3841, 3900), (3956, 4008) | 1.13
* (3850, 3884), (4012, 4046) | 1.33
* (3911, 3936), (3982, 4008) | 1.27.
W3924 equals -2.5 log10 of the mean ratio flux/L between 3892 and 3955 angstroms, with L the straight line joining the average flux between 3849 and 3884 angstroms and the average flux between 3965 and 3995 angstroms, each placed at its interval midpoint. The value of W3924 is -0.058 mag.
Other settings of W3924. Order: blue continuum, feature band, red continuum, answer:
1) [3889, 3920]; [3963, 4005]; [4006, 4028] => 0.15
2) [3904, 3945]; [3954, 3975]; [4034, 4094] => 0.25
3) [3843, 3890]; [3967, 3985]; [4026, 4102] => 0.28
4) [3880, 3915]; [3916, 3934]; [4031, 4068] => 0.03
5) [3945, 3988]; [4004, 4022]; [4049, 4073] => -0.15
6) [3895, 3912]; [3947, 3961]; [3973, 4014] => 0.05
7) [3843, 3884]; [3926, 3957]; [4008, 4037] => 0.11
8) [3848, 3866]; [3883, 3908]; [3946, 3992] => 0.05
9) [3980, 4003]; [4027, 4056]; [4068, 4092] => -0.04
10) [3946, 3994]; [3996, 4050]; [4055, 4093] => -0.14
